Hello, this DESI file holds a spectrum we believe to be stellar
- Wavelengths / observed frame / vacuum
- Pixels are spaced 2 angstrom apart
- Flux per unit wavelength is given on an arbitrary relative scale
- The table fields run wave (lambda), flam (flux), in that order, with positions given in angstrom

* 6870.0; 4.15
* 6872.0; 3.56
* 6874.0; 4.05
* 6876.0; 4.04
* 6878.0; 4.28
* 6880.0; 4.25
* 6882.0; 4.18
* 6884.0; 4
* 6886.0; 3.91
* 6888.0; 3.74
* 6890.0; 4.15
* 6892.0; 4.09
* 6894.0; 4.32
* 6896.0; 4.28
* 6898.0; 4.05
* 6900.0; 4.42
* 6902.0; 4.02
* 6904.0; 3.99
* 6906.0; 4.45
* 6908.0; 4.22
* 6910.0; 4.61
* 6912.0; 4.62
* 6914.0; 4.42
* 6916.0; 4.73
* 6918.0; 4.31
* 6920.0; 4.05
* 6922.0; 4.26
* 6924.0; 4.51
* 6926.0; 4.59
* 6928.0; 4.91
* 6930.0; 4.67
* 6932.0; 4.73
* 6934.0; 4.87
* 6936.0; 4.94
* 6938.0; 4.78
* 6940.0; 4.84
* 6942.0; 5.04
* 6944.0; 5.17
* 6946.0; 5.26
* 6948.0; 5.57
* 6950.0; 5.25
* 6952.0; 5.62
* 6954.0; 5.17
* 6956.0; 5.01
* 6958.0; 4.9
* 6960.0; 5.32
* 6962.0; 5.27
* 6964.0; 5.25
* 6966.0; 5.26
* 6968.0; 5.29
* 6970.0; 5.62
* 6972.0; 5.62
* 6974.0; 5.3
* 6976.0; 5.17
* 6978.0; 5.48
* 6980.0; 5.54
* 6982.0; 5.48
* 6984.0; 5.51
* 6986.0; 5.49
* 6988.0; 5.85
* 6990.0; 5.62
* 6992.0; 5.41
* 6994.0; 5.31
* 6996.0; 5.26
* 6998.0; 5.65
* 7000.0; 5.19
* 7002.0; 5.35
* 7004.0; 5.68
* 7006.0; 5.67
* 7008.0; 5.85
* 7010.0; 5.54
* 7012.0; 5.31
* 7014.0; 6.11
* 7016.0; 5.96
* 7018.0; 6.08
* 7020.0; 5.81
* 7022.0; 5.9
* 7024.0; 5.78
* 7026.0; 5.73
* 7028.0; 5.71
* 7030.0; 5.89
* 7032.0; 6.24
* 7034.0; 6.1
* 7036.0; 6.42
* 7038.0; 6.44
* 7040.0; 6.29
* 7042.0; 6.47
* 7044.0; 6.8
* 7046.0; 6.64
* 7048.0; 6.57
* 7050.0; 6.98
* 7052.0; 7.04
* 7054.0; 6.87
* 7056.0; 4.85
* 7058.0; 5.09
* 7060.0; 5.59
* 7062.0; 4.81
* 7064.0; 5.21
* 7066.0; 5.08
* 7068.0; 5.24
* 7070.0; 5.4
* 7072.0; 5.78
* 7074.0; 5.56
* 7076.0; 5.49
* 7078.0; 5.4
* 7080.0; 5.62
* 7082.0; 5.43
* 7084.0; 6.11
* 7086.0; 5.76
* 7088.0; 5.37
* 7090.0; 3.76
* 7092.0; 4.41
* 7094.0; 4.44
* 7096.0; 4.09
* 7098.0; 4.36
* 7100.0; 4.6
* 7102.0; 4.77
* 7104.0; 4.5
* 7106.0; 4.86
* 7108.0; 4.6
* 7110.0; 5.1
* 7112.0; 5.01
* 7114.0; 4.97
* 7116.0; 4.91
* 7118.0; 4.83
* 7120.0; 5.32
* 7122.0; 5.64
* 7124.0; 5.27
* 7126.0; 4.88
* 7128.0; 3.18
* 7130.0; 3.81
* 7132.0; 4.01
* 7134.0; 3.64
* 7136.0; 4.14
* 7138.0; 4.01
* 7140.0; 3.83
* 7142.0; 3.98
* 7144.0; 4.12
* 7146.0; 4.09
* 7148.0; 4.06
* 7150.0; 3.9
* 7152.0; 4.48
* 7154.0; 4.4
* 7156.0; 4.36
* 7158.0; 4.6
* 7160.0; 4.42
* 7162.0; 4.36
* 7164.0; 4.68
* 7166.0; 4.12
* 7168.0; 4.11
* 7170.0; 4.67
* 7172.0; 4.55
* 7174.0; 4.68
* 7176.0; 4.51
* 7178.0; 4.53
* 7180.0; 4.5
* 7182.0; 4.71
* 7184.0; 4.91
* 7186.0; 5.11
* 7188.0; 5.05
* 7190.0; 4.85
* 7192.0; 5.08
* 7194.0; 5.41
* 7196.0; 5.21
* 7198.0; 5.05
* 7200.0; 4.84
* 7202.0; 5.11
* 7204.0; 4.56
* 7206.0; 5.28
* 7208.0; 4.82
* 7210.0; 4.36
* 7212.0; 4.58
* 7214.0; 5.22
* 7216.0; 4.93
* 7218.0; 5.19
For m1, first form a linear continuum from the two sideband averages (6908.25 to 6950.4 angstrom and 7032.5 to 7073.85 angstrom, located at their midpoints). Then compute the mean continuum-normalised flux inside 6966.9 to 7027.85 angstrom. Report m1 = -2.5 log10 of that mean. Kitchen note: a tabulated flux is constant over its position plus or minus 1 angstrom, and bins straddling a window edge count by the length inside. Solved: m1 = -0.03 mag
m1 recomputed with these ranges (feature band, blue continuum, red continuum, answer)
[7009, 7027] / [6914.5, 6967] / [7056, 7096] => -0.14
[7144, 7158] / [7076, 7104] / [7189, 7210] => 0.17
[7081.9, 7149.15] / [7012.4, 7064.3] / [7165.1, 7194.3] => 0.17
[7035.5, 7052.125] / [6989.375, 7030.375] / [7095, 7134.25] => -0.24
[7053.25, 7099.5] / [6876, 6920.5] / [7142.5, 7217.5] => -0.16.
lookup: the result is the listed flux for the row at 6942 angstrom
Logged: 5.04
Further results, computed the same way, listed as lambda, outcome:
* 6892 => 4.09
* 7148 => 4.06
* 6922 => 4.26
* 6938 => 4.78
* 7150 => 3.9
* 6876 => 4.04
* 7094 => 4.44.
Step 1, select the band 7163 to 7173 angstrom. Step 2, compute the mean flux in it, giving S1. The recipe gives 4.43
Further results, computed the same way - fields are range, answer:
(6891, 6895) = 4.21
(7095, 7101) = 4.35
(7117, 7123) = 5.26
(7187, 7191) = 4.95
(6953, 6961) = 5.1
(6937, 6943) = 4.89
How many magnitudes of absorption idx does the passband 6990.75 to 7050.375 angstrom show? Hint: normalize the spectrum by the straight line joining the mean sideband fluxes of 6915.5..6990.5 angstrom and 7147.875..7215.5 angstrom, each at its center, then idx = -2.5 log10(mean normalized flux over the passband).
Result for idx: -0.19 mag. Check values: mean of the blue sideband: 5.11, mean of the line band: 5.93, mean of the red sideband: 4.69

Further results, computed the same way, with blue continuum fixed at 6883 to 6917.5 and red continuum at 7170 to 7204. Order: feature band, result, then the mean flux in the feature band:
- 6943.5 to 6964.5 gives -0.20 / 5.26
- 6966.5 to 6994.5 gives -0.23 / 5.48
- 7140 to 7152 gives 0.18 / 4.05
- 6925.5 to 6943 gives -0.12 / 4.83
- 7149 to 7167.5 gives 0.10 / 4.36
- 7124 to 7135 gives 0.18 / 4.03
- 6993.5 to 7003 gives -0.20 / 5.35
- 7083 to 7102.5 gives -0.03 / 4.77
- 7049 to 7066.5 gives -0.25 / 5.74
